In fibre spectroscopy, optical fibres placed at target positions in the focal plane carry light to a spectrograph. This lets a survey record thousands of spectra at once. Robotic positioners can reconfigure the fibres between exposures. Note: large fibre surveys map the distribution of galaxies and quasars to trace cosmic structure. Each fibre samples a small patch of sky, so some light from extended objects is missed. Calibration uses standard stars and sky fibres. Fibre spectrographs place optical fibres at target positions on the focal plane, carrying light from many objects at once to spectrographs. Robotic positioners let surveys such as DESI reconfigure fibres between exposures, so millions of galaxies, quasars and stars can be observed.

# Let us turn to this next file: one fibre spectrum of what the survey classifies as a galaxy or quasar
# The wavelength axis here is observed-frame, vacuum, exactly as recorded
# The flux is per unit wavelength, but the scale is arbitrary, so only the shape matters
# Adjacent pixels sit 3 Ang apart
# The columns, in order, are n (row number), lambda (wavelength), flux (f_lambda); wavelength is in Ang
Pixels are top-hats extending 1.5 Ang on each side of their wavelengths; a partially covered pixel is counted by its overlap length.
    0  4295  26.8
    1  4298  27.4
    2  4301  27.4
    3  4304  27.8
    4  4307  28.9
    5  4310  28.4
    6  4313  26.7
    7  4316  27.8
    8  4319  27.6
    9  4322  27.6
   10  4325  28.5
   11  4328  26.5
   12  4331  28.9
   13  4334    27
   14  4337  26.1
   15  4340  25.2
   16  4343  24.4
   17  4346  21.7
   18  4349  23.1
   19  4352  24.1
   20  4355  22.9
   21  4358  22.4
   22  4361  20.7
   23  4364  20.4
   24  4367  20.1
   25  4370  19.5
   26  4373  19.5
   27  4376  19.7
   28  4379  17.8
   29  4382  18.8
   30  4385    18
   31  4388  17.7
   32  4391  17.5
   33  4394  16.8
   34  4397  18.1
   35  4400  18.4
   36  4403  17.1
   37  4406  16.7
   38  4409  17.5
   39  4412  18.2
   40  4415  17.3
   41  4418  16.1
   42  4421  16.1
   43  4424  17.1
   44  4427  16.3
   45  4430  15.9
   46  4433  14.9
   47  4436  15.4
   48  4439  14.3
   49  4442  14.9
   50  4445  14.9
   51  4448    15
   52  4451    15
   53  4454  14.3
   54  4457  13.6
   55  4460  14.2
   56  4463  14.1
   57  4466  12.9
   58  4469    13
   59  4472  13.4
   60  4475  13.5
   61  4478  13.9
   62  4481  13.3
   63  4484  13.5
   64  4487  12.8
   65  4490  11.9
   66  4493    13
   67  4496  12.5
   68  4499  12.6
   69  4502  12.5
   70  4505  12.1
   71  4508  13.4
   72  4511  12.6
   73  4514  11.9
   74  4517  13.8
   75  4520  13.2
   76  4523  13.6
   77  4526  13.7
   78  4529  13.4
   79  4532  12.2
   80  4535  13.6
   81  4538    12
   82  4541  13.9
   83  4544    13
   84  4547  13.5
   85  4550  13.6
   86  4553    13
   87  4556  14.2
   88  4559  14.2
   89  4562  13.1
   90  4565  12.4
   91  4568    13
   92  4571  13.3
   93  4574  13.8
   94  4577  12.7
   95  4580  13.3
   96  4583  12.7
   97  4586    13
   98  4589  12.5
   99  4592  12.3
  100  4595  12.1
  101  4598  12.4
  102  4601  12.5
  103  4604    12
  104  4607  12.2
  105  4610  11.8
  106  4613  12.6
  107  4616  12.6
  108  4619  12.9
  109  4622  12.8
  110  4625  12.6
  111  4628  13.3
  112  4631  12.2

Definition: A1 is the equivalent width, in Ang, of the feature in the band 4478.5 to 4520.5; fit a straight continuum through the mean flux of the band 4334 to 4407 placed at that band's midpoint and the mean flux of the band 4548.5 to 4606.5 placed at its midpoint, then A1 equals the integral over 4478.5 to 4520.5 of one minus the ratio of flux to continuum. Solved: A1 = 7.9 Ang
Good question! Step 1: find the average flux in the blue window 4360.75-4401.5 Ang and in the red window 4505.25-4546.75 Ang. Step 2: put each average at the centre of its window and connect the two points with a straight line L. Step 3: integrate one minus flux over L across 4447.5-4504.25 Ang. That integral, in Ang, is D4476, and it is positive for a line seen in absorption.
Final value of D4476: 6.28 Ang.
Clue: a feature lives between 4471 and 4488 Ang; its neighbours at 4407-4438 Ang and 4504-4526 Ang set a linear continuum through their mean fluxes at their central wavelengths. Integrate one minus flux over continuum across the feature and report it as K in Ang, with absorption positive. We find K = 1.08 Ang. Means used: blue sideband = 16.4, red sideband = 13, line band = 13.4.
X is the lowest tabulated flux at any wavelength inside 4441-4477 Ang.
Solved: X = 12.9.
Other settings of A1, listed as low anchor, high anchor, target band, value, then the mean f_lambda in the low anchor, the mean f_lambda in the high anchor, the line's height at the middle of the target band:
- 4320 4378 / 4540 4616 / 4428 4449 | 4.7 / 23.6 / 12.9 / 19.4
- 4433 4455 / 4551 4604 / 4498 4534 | 2.3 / 14.8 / 12.9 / 13.8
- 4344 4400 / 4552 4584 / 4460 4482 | 4.1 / 19.9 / 13.3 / 16.6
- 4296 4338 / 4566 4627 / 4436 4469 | 9.8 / 27.6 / 12.7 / 20.4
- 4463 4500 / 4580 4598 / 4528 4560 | -1.3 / 13.1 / 12.6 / 12.8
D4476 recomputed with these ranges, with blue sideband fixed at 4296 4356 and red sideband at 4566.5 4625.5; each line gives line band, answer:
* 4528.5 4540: 2.2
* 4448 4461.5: 3.7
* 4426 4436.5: 2.7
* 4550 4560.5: 0.7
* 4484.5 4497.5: 3.9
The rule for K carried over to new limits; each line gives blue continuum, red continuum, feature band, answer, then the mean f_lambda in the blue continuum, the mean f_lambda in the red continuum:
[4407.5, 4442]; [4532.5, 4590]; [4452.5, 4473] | 2.3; 16.2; 13.2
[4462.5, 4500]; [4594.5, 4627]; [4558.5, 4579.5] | -0.9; 13.1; 12.4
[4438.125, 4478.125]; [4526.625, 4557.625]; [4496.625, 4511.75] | 1.1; 14.1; 13.3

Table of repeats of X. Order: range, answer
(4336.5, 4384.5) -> 17.8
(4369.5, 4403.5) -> 16.8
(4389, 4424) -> 16.1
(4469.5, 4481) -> 13.3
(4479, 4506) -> 11.9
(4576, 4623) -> 11.8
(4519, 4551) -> 12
